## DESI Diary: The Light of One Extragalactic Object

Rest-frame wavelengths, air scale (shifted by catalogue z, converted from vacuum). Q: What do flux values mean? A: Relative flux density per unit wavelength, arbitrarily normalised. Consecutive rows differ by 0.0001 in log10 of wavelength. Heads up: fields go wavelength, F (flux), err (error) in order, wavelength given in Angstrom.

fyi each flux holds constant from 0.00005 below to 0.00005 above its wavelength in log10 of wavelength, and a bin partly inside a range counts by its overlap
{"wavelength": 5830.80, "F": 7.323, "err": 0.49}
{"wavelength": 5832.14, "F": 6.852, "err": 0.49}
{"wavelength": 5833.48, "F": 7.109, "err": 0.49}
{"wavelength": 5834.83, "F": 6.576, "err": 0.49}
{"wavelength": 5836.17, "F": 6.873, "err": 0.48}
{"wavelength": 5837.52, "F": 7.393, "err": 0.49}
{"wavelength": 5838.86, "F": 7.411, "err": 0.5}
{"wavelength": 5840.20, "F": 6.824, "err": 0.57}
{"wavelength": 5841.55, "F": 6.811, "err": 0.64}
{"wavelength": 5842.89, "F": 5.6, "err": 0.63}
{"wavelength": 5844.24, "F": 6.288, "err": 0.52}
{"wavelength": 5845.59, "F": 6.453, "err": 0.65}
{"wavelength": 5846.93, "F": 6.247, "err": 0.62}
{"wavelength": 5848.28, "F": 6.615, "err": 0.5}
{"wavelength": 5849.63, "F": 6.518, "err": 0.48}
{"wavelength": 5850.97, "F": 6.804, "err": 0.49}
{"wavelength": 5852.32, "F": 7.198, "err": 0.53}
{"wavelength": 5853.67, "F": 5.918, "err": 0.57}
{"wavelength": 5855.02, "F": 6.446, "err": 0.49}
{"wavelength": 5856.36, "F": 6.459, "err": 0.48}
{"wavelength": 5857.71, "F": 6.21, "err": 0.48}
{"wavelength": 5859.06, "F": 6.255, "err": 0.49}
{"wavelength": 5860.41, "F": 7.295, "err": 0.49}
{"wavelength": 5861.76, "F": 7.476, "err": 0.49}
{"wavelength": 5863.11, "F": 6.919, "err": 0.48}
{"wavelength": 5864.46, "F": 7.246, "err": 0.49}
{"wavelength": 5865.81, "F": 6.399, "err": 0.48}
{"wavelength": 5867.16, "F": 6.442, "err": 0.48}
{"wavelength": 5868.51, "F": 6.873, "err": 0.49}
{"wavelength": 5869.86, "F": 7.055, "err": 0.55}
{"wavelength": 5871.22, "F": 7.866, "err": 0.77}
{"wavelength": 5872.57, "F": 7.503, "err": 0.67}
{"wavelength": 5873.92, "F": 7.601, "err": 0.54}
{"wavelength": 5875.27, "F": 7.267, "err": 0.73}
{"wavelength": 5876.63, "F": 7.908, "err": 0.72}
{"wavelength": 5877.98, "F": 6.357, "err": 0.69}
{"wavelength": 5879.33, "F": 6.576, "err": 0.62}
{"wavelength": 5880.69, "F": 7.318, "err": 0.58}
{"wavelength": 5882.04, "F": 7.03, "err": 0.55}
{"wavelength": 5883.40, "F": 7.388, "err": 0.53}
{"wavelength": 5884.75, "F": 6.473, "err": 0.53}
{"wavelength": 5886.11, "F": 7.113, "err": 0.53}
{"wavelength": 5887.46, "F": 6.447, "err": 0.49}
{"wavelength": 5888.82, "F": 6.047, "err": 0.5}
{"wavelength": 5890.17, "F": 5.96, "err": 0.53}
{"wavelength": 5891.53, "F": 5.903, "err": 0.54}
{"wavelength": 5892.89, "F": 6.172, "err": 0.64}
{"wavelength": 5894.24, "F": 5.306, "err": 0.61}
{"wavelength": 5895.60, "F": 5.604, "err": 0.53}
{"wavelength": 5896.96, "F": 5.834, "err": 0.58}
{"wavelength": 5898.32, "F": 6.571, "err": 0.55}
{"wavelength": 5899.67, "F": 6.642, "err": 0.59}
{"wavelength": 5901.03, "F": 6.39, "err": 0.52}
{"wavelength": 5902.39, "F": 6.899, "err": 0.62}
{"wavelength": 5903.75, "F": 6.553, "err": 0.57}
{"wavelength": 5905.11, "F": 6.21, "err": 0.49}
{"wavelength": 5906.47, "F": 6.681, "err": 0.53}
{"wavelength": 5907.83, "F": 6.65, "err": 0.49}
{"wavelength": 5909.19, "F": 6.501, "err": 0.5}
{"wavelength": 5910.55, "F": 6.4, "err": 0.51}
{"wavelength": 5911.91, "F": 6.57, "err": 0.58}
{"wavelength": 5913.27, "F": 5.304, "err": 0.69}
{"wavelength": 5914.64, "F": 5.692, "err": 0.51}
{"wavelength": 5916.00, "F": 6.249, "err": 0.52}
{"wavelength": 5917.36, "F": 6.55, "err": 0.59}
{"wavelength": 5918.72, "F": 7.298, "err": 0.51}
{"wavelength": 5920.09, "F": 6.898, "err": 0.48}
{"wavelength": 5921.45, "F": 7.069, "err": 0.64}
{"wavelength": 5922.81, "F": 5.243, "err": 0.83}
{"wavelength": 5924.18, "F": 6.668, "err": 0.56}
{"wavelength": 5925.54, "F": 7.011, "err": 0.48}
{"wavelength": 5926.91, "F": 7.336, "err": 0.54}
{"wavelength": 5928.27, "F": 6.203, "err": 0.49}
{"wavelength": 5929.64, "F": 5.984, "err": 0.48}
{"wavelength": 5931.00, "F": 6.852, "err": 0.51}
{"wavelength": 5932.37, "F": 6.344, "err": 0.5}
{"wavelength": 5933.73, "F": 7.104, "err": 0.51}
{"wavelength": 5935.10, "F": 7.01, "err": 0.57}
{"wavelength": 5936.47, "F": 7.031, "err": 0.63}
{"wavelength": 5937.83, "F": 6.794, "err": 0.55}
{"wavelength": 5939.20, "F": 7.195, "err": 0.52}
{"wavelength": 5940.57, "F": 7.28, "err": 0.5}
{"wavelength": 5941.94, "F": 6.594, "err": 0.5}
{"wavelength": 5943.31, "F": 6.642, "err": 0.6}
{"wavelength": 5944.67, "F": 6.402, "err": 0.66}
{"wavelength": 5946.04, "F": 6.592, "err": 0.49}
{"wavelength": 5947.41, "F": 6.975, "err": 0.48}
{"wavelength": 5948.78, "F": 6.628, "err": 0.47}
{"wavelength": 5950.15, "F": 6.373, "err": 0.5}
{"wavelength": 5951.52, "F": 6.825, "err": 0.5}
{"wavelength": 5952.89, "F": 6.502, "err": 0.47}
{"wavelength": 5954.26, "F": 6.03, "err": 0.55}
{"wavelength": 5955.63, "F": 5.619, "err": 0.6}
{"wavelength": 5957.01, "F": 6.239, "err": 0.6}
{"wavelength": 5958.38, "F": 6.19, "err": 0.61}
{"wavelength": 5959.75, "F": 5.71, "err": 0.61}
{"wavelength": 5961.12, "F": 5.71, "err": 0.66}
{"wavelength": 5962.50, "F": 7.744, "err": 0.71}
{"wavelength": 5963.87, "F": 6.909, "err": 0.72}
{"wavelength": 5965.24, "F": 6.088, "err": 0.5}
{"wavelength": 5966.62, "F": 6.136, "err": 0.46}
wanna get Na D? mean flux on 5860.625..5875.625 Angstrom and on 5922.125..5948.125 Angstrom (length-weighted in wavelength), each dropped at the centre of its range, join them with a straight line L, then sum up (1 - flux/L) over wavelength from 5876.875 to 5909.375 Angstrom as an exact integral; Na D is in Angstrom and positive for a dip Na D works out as 2.4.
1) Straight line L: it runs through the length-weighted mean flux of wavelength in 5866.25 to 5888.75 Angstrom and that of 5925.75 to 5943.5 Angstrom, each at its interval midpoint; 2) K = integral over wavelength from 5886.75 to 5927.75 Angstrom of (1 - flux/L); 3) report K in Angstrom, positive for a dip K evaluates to 3.3 Angstrom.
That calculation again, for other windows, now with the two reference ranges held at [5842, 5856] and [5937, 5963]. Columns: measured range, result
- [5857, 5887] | -2.7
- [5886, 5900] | 0.8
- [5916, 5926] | -0.2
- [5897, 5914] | 0.1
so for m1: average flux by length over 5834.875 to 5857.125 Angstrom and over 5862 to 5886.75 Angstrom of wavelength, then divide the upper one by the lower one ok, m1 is 1.1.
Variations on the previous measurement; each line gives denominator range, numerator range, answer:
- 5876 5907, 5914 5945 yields 1.03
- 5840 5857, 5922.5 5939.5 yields 1.04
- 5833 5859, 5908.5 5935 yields 0.98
